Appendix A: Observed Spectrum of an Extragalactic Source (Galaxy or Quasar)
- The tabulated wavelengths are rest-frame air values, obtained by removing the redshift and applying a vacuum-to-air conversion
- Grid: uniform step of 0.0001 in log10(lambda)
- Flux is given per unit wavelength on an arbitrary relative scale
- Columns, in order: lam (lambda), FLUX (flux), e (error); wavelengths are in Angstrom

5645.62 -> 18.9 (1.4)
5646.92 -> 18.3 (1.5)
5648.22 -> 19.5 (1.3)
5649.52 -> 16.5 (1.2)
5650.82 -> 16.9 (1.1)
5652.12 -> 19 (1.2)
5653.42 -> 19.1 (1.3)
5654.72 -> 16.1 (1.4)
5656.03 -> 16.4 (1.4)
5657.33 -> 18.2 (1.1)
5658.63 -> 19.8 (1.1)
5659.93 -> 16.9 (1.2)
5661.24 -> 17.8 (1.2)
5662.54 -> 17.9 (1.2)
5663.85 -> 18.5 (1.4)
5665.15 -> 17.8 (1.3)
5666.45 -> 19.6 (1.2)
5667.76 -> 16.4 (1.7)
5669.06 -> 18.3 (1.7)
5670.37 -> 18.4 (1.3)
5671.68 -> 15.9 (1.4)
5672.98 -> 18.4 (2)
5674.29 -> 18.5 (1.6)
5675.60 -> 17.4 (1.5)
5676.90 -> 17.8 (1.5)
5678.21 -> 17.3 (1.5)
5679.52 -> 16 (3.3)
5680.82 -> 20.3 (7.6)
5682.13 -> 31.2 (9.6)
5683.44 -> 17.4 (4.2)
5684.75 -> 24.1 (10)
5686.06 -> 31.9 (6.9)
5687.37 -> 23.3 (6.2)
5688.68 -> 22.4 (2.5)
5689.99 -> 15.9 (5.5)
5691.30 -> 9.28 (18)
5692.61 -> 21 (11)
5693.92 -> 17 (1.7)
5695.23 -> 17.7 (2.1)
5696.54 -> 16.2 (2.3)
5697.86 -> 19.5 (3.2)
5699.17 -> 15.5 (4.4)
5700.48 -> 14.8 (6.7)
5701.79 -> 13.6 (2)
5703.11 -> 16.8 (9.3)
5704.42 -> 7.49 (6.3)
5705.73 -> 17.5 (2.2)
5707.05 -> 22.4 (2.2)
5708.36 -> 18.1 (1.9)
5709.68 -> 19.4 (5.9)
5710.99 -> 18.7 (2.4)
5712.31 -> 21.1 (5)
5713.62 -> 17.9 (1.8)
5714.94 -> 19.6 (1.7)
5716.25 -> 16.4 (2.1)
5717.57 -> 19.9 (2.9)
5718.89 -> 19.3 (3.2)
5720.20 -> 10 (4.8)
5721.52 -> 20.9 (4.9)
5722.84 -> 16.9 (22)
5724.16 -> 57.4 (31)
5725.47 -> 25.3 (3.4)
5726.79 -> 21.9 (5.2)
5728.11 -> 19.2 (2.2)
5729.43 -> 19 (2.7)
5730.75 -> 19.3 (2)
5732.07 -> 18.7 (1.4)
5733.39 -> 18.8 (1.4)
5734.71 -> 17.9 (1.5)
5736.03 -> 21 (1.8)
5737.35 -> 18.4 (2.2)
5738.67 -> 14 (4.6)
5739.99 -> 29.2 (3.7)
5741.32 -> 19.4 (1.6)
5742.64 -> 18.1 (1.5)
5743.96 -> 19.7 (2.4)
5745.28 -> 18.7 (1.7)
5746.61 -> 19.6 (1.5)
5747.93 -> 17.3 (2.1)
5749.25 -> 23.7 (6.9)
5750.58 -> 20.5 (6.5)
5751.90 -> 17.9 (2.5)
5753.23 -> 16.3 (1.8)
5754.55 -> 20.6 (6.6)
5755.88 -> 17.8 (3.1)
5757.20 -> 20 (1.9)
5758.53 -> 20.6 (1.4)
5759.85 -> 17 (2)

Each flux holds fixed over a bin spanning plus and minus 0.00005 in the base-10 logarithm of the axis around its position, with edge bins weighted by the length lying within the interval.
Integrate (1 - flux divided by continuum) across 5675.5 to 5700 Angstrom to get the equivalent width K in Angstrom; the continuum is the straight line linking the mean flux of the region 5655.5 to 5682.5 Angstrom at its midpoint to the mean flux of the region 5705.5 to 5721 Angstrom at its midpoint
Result -1.5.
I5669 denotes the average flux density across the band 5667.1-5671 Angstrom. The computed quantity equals 17.7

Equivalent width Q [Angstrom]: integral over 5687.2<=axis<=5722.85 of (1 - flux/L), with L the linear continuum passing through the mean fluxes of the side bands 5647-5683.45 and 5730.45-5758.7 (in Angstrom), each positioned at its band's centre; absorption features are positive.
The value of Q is 2.8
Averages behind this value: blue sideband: 18.4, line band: 17.4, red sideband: 19.4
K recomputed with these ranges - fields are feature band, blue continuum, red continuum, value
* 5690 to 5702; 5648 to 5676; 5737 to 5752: 1.6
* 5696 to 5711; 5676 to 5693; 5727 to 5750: 2.7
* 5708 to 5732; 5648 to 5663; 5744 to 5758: -2.9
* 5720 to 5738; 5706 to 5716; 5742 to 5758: -2.6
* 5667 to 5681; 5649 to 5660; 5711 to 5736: 0.8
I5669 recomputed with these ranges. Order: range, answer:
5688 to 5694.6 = 17.1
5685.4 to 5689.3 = 25.9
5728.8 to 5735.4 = 18.7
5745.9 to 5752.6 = 19.8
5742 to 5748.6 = 18.7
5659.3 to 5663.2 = 17.5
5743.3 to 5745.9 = 19.2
